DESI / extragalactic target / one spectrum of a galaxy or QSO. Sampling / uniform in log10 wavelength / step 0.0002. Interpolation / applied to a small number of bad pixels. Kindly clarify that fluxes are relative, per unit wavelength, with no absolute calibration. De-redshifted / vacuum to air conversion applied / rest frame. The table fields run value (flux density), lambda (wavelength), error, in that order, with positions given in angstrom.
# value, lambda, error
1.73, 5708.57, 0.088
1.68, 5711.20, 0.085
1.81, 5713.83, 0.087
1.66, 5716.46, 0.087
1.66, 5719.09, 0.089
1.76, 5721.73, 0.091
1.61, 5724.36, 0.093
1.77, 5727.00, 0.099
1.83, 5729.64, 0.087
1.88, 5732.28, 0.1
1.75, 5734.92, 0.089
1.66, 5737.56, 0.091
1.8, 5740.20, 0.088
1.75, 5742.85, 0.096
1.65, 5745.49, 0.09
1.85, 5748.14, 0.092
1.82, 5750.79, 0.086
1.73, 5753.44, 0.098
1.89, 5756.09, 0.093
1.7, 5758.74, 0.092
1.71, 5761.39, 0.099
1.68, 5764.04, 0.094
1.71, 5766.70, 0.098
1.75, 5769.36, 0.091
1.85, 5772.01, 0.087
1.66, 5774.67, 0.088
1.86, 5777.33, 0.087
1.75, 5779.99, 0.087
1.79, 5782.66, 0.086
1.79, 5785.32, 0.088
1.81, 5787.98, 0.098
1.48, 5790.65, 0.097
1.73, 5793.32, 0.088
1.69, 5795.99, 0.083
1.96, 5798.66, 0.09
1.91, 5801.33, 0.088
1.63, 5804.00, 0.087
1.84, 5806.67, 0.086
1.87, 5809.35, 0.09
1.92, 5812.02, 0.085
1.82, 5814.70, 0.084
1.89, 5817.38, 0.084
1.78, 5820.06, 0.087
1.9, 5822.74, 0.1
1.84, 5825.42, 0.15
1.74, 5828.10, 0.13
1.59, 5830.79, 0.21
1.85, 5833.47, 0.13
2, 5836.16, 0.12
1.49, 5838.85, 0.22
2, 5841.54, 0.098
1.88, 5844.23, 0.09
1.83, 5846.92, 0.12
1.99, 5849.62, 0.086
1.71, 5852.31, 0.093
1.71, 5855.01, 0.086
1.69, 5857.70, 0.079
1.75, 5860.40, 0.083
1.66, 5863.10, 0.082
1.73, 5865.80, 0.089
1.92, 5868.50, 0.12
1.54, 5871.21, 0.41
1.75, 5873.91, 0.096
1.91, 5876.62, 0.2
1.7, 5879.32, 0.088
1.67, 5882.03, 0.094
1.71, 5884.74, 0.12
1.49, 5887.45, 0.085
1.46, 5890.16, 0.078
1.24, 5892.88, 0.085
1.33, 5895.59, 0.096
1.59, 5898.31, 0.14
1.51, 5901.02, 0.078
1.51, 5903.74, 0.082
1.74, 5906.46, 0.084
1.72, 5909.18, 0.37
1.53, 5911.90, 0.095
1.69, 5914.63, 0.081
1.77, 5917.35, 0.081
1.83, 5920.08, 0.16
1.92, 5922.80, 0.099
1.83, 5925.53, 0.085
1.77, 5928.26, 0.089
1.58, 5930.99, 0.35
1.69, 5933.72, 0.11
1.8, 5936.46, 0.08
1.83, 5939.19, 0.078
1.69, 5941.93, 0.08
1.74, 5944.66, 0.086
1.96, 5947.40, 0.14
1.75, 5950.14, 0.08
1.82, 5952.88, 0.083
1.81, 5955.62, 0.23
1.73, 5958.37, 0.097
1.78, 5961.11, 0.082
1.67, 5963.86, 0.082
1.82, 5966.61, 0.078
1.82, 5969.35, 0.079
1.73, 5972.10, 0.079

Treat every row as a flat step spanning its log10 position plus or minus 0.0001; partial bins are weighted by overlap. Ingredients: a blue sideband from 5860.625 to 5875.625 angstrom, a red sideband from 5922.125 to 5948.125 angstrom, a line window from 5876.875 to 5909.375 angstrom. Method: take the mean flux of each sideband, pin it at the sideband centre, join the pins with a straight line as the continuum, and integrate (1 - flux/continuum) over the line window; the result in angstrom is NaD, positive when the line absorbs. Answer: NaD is 3.4 angstrom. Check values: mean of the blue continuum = 1.73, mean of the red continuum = 1.77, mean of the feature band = 1.56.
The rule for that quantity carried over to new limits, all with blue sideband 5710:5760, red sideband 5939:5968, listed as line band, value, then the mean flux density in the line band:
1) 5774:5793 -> 0.2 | 1.74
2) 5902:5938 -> 1.1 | 1.72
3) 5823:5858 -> -0.7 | 1.8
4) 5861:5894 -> 2.2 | 1.65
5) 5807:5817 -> -0.6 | 1.87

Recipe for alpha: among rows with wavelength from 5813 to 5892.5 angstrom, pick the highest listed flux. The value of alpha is 2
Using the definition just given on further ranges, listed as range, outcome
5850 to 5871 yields 1.92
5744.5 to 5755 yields 1.85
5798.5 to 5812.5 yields 1.96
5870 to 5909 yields 1.91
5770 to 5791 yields 1.86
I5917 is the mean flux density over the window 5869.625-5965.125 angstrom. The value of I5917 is 1.69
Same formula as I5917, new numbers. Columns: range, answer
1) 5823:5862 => 1.79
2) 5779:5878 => 1.79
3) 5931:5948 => 1.76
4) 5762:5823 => 1.78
